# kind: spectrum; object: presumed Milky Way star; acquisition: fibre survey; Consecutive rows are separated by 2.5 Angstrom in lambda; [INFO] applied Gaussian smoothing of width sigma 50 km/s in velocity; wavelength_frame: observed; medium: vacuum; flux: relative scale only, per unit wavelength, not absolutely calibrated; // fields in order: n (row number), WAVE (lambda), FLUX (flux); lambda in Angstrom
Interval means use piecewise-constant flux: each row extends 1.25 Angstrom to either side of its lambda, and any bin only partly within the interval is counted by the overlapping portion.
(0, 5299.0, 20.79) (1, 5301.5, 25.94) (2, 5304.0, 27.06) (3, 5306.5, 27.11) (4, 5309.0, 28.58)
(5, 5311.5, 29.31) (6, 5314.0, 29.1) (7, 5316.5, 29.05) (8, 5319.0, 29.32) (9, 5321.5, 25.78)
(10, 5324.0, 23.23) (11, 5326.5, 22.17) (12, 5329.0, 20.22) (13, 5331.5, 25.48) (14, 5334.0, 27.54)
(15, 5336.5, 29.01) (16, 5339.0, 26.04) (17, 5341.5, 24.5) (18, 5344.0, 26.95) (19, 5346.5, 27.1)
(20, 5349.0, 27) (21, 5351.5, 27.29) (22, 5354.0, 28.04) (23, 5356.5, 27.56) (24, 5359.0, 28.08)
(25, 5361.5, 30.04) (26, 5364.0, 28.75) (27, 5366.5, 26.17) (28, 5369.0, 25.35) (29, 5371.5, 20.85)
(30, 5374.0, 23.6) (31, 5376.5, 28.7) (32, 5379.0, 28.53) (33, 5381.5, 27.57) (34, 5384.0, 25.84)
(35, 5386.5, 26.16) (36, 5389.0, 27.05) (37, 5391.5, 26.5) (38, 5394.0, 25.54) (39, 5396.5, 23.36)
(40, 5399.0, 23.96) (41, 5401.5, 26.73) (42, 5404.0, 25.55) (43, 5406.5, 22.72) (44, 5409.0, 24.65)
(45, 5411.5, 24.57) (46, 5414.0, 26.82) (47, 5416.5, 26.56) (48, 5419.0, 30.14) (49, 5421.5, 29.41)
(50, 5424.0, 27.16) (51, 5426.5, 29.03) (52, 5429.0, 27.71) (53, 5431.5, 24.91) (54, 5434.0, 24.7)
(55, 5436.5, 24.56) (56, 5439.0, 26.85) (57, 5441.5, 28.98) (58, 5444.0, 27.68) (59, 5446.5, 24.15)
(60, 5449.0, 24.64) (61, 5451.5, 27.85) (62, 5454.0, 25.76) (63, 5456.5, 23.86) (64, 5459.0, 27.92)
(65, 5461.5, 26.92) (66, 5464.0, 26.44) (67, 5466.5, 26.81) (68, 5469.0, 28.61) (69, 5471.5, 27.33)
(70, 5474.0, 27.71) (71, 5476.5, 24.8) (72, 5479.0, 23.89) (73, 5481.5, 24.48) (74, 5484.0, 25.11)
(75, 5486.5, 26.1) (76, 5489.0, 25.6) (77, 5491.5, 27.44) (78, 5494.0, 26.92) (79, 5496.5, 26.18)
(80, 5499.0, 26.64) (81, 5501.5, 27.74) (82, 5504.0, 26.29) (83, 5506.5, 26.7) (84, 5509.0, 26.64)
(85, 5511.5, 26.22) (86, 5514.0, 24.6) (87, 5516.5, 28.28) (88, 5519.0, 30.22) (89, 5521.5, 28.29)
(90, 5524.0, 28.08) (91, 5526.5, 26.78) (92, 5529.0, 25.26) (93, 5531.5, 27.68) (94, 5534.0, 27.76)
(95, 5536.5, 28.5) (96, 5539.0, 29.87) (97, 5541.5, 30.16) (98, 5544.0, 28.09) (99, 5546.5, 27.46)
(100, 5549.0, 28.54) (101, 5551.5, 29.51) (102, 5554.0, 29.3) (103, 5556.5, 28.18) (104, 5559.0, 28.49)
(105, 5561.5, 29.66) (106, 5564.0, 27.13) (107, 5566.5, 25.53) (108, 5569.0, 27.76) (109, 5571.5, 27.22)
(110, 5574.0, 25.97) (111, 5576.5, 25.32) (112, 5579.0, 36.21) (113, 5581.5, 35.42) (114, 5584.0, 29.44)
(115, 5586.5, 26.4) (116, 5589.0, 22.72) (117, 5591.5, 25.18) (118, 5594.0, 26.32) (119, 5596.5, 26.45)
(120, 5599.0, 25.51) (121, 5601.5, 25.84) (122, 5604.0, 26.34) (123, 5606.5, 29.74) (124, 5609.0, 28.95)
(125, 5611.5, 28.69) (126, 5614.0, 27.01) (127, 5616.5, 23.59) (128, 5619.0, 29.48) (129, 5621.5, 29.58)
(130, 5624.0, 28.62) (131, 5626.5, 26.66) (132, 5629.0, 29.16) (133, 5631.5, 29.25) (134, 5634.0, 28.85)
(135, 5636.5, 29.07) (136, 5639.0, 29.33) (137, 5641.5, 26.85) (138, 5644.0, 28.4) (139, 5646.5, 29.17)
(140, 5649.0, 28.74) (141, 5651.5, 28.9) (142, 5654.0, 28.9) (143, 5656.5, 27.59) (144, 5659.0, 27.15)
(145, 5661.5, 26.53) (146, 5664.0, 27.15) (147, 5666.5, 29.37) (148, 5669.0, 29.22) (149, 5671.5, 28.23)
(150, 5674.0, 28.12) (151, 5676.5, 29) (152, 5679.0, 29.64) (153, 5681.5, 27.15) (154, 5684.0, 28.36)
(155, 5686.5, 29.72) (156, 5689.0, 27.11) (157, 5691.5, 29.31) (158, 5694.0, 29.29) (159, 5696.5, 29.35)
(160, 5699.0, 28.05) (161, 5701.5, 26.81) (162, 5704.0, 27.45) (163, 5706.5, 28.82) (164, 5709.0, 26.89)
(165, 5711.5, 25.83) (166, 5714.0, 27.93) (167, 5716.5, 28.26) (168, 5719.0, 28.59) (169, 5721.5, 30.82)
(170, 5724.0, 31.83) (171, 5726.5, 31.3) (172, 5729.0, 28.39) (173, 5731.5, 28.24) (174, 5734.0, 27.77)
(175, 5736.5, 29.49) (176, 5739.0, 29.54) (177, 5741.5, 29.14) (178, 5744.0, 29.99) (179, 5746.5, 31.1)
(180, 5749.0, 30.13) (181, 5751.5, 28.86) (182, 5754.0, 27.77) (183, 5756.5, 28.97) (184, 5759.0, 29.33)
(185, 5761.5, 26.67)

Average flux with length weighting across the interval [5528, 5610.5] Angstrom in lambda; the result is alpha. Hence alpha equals 27.9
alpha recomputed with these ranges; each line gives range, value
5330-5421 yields 26.4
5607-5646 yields 28.3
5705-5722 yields 28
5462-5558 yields 27.2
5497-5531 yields 27.1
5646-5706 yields 28.3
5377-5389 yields 27.1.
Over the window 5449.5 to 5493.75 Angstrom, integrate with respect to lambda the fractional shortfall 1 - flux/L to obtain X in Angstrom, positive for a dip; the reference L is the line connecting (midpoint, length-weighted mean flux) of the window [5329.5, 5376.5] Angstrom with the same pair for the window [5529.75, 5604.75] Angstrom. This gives 1.7 Angstrom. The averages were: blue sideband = 26.6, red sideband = 27.9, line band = 26.3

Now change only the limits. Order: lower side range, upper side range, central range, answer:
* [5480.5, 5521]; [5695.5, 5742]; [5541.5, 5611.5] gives -1.57 Angstrom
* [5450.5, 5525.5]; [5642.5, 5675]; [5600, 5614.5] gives 0.01 Angstrom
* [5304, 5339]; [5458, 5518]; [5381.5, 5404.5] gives 0.70 Angstrom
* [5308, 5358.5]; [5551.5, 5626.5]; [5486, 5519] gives 0.85 Angstrom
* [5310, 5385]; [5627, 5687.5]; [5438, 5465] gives 0.77 Angstrom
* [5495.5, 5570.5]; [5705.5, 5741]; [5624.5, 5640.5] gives -0.21 Angstrom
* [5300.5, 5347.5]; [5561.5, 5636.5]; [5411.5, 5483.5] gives 1.32 Angstrom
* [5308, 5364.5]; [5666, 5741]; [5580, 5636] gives 0.92 Angstrom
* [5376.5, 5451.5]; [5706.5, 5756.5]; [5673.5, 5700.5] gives 0.02 Angstrom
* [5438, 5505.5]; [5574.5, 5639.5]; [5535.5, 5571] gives -1.37 Angstrom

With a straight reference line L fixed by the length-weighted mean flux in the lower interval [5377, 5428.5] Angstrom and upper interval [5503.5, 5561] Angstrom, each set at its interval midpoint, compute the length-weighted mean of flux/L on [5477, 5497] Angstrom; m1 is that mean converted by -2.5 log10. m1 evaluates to 0.07 mag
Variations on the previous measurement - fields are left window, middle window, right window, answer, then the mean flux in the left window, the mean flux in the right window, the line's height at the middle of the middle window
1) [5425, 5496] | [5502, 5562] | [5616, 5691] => -0.033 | 26.3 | 28.4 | 27.1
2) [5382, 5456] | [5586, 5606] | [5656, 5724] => 0.075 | 26.2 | 28.3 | 27.6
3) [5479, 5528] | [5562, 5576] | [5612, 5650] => 0.027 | 26.7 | 28.3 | 27.5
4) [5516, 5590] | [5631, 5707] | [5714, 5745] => 0.023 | 28.3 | 29.4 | 29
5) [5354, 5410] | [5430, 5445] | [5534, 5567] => 0.026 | 26.1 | 28.5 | 26.9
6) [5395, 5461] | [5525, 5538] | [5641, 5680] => -0.005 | 26.2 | 28.3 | 27.1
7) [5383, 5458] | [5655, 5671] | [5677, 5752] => 0.019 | 26.1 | 28.8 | 28.4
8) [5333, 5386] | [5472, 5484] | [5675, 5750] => 0.090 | 26.9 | 28.8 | 27.5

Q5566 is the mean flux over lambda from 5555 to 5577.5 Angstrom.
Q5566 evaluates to 27.3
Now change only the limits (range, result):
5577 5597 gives 28.5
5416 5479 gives 26.8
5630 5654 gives 28.7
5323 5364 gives 26.4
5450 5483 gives 26.3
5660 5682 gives 28.3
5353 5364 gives 28.5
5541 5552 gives 28.6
